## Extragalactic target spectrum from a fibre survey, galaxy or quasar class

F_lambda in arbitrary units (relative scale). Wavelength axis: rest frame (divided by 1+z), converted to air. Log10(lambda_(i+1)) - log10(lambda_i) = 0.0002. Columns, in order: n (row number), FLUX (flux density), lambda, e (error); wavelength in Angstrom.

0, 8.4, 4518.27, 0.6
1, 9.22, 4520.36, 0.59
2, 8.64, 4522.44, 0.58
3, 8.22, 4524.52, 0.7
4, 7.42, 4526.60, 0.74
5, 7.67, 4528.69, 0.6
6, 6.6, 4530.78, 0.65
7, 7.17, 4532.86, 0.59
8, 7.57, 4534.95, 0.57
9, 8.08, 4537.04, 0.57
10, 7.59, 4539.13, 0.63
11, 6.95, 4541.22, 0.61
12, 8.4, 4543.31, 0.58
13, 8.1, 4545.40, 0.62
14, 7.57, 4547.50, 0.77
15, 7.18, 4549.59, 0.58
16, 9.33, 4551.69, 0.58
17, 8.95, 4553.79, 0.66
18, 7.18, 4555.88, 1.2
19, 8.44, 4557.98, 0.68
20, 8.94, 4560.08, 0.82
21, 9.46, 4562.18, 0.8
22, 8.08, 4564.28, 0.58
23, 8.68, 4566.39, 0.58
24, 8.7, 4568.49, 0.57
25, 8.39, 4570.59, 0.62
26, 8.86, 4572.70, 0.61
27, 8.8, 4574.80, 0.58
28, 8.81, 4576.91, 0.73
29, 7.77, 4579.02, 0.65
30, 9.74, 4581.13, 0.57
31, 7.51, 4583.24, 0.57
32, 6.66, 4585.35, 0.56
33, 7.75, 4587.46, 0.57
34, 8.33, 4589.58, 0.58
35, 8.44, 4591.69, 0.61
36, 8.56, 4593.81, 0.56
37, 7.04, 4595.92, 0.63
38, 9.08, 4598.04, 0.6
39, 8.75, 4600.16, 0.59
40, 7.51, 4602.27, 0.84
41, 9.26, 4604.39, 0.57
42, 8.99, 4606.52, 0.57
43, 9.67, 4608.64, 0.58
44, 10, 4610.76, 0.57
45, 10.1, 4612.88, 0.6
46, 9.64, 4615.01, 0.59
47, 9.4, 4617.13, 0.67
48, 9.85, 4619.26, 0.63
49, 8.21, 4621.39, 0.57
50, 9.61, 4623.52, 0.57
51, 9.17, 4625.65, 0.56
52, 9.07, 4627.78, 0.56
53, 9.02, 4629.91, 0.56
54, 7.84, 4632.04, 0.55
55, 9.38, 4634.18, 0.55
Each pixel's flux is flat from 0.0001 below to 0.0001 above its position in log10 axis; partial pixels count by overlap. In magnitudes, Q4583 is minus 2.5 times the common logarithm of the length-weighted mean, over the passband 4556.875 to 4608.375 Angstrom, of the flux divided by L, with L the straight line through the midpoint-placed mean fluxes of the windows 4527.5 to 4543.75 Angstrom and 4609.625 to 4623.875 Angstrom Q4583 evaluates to 0.02 mag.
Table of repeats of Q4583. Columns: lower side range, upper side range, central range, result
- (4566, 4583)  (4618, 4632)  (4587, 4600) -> 0.07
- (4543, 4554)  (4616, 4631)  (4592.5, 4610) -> 0.03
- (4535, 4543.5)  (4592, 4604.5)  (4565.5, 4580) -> -0.07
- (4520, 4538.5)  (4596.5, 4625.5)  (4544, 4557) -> 0.01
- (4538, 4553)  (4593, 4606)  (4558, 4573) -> -0.08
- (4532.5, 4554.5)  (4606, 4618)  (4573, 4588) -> 0.08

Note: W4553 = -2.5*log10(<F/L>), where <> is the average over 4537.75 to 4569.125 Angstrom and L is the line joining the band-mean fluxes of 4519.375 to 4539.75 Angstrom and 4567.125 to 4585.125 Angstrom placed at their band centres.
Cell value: -0.01 mag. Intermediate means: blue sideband 7.82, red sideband 8.49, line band 8.23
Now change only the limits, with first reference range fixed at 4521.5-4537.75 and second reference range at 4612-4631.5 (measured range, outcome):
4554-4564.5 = -0.04 mag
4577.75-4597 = 0.09 mag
